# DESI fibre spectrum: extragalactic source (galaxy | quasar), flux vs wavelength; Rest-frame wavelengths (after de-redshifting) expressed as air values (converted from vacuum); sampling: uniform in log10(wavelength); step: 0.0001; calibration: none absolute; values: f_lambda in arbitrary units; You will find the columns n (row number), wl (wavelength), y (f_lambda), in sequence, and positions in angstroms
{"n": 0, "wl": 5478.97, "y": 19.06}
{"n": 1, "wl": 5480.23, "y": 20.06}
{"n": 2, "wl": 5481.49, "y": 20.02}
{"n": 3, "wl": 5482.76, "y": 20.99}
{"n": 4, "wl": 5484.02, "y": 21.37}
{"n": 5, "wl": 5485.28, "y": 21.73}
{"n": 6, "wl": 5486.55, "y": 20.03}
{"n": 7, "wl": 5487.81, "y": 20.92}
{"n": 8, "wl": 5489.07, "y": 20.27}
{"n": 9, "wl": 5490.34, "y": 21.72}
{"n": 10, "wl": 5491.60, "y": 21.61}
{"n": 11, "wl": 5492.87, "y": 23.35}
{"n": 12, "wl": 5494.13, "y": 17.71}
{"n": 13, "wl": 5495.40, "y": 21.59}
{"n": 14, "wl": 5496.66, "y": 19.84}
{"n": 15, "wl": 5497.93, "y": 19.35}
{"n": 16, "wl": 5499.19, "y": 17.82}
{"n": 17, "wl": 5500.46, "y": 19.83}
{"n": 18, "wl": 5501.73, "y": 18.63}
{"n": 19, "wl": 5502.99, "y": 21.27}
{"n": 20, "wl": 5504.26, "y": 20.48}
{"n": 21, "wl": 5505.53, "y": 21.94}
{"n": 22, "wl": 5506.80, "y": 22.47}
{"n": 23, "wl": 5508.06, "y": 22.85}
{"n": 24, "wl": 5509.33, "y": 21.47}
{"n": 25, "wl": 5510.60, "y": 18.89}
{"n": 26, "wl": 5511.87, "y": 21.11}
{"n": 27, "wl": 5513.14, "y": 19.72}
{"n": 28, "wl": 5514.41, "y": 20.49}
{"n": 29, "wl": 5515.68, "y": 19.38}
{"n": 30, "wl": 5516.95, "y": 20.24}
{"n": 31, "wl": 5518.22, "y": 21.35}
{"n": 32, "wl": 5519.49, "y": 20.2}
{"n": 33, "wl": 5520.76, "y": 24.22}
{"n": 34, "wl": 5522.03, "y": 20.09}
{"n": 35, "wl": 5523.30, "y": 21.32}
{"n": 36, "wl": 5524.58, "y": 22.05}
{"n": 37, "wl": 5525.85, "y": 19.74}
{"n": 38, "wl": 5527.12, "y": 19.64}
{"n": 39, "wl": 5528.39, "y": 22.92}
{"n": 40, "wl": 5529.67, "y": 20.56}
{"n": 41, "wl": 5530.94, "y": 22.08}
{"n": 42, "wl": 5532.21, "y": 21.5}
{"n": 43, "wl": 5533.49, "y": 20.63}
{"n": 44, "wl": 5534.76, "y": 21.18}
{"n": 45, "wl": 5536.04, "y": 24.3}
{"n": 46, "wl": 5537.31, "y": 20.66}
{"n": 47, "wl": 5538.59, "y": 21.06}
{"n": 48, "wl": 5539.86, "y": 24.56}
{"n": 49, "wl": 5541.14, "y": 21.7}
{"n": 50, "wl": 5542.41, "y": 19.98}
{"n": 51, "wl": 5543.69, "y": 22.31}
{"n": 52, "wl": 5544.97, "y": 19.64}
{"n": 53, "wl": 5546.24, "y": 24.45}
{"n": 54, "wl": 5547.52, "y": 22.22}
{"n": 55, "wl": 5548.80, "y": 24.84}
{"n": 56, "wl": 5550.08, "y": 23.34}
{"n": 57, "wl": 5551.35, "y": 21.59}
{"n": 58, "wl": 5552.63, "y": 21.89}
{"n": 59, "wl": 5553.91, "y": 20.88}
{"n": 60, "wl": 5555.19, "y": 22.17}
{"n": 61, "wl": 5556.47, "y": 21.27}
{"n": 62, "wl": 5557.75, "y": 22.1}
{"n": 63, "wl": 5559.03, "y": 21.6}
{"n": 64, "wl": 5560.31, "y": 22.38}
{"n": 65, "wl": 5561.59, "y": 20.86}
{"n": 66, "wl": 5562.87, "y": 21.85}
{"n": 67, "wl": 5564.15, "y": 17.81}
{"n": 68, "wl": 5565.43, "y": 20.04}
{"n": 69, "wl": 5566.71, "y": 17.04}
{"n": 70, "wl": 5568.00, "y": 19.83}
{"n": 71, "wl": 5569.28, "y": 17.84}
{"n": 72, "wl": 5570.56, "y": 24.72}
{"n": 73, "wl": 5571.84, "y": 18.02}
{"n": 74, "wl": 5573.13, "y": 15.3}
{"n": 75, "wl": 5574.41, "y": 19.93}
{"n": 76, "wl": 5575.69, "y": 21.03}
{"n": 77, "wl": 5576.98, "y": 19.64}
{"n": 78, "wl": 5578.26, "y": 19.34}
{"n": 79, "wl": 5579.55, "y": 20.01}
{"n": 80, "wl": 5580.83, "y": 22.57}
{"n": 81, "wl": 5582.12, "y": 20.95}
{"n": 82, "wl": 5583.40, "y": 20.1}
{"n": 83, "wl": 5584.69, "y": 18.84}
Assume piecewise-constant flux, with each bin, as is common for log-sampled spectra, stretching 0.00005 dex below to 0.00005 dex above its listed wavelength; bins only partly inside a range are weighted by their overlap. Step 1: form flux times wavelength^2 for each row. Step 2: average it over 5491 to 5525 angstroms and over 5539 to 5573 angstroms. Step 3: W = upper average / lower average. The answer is 1.04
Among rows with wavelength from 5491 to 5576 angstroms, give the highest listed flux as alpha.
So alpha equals 24.84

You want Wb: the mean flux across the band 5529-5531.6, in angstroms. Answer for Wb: 21.3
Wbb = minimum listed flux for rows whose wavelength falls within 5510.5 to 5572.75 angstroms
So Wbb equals 17.04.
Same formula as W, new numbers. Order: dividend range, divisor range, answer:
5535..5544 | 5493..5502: 1.15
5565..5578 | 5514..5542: 0.92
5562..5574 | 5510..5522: 0.95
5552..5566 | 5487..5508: 1.05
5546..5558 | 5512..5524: 1.09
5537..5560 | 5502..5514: 1.06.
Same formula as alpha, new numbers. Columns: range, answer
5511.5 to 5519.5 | 21.35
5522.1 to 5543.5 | 24.56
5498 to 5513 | 22.85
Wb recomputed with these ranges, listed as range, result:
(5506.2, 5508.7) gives 22.7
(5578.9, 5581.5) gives 21.2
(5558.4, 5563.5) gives 21.7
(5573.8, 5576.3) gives 20.5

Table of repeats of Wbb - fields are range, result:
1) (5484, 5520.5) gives 17.71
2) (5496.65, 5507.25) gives 17.82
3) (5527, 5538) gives 19.64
